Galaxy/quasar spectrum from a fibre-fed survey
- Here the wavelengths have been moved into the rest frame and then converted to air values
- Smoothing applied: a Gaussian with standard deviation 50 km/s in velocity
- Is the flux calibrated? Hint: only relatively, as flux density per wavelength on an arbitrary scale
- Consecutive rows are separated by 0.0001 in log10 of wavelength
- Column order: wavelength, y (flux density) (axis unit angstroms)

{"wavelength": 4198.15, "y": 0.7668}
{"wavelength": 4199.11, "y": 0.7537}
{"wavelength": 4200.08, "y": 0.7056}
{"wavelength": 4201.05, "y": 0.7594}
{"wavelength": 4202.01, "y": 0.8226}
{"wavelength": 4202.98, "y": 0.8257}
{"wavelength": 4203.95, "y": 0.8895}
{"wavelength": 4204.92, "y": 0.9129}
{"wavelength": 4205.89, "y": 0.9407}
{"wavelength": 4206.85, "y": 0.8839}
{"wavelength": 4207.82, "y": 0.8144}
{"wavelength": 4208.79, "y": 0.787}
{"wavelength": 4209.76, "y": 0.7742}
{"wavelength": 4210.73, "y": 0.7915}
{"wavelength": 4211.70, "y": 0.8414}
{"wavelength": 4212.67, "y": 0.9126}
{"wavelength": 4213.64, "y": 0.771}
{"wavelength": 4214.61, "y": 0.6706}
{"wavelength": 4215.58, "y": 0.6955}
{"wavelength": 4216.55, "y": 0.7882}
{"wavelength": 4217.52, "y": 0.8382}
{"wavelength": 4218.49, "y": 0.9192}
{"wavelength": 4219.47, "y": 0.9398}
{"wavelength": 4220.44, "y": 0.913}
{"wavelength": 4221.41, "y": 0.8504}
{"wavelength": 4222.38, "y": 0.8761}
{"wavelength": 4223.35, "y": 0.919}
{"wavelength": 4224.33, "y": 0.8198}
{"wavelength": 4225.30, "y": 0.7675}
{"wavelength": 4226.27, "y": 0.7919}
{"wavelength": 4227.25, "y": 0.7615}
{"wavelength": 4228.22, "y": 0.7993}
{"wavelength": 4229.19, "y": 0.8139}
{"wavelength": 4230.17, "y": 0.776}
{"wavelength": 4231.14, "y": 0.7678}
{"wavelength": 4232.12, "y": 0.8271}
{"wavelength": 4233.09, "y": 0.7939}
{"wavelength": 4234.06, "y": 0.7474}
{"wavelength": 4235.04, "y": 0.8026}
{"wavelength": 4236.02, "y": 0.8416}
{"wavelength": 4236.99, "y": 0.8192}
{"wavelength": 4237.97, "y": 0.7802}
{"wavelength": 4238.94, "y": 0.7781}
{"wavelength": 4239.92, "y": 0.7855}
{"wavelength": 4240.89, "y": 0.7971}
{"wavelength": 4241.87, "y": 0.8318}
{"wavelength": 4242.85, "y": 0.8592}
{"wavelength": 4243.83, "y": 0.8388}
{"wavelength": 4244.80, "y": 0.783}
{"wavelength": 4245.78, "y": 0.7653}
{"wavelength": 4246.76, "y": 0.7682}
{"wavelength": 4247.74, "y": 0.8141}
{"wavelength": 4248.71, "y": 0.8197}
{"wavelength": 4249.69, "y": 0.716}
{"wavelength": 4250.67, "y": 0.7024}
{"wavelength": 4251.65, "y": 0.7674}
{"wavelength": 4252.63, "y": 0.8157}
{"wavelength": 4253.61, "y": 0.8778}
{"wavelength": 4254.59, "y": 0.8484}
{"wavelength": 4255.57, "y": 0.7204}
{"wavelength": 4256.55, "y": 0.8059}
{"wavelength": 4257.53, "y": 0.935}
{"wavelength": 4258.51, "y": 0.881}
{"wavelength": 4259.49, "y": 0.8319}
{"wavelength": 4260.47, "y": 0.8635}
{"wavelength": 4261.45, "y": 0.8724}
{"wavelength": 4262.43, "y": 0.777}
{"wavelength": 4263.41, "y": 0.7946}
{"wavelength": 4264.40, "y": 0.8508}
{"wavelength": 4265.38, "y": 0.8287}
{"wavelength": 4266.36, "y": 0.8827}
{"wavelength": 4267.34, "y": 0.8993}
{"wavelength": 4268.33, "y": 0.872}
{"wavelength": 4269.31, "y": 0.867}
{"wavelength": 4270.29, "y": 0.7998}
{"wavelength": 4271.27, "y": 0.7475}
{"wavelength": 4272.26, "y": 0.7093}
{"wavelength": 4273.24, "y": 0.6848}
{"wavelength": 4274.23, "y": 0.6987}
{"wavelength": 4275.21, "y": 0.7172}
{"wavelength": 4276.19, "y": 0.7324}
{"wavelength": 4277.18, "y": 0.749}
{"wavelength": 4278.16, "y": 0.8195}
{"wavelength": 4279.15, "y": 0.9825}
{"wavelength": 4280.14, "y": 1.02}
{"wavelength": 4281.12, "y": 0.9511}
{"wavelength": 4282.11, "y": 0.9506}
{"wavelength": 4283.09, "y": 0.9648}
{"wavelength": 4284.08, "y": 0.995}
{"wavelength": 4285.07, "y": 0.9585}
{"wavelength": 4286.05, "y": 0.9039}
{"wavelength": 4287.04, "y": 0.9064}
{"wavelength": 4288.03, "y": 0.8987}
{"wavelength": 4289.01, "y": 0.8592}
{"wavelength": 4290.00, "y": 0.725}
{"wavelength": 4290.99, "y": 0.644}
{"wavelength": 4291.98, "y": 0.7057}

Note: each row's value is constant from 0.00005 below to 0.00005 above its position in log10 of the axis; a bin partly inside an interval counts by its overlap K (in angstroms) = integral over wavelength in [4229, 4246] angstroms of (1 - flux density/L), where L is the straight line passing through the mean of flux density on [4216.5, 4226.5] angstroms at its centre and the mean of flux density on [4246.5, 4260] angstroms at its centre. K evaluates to 0.7 angstroms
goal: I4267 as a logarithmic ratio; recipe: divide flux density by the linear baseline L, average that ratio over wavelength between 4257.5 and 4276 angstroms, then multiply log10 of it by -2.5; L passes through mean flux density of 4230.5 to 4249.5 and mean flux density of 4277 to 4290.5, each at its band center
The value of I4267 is 0.07 mag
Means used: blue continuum 0.8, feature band 0.812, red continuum 0.91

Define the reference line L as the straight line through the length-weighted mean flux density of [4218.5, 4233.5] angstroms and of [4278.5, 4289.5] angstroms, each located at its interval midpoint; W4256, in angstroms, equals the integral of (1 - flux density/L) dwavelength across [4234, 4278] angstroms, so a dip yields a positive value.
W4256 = 4.2 angstroms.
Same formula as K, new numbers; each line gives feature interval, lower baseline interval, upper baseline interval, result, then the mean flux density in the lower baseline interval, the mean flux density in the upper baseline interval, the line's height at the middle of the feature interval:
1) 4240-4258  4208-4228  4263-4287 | 0.7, 0.821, 0.85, 0.837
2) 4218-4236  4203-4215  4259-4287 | 0.2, 0.833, 0.848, 0.838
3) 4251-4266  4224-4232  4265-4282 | -0.3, 0.788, 0.824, 0.812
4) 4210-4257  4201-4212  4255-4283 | 1.7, 0.84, 0.832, 0.837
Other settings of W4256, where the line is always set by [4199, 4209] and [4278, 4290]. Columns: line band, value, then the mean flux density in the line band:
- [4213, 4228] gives 0.5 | 0.822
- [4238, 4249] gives 1.0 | 0.803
